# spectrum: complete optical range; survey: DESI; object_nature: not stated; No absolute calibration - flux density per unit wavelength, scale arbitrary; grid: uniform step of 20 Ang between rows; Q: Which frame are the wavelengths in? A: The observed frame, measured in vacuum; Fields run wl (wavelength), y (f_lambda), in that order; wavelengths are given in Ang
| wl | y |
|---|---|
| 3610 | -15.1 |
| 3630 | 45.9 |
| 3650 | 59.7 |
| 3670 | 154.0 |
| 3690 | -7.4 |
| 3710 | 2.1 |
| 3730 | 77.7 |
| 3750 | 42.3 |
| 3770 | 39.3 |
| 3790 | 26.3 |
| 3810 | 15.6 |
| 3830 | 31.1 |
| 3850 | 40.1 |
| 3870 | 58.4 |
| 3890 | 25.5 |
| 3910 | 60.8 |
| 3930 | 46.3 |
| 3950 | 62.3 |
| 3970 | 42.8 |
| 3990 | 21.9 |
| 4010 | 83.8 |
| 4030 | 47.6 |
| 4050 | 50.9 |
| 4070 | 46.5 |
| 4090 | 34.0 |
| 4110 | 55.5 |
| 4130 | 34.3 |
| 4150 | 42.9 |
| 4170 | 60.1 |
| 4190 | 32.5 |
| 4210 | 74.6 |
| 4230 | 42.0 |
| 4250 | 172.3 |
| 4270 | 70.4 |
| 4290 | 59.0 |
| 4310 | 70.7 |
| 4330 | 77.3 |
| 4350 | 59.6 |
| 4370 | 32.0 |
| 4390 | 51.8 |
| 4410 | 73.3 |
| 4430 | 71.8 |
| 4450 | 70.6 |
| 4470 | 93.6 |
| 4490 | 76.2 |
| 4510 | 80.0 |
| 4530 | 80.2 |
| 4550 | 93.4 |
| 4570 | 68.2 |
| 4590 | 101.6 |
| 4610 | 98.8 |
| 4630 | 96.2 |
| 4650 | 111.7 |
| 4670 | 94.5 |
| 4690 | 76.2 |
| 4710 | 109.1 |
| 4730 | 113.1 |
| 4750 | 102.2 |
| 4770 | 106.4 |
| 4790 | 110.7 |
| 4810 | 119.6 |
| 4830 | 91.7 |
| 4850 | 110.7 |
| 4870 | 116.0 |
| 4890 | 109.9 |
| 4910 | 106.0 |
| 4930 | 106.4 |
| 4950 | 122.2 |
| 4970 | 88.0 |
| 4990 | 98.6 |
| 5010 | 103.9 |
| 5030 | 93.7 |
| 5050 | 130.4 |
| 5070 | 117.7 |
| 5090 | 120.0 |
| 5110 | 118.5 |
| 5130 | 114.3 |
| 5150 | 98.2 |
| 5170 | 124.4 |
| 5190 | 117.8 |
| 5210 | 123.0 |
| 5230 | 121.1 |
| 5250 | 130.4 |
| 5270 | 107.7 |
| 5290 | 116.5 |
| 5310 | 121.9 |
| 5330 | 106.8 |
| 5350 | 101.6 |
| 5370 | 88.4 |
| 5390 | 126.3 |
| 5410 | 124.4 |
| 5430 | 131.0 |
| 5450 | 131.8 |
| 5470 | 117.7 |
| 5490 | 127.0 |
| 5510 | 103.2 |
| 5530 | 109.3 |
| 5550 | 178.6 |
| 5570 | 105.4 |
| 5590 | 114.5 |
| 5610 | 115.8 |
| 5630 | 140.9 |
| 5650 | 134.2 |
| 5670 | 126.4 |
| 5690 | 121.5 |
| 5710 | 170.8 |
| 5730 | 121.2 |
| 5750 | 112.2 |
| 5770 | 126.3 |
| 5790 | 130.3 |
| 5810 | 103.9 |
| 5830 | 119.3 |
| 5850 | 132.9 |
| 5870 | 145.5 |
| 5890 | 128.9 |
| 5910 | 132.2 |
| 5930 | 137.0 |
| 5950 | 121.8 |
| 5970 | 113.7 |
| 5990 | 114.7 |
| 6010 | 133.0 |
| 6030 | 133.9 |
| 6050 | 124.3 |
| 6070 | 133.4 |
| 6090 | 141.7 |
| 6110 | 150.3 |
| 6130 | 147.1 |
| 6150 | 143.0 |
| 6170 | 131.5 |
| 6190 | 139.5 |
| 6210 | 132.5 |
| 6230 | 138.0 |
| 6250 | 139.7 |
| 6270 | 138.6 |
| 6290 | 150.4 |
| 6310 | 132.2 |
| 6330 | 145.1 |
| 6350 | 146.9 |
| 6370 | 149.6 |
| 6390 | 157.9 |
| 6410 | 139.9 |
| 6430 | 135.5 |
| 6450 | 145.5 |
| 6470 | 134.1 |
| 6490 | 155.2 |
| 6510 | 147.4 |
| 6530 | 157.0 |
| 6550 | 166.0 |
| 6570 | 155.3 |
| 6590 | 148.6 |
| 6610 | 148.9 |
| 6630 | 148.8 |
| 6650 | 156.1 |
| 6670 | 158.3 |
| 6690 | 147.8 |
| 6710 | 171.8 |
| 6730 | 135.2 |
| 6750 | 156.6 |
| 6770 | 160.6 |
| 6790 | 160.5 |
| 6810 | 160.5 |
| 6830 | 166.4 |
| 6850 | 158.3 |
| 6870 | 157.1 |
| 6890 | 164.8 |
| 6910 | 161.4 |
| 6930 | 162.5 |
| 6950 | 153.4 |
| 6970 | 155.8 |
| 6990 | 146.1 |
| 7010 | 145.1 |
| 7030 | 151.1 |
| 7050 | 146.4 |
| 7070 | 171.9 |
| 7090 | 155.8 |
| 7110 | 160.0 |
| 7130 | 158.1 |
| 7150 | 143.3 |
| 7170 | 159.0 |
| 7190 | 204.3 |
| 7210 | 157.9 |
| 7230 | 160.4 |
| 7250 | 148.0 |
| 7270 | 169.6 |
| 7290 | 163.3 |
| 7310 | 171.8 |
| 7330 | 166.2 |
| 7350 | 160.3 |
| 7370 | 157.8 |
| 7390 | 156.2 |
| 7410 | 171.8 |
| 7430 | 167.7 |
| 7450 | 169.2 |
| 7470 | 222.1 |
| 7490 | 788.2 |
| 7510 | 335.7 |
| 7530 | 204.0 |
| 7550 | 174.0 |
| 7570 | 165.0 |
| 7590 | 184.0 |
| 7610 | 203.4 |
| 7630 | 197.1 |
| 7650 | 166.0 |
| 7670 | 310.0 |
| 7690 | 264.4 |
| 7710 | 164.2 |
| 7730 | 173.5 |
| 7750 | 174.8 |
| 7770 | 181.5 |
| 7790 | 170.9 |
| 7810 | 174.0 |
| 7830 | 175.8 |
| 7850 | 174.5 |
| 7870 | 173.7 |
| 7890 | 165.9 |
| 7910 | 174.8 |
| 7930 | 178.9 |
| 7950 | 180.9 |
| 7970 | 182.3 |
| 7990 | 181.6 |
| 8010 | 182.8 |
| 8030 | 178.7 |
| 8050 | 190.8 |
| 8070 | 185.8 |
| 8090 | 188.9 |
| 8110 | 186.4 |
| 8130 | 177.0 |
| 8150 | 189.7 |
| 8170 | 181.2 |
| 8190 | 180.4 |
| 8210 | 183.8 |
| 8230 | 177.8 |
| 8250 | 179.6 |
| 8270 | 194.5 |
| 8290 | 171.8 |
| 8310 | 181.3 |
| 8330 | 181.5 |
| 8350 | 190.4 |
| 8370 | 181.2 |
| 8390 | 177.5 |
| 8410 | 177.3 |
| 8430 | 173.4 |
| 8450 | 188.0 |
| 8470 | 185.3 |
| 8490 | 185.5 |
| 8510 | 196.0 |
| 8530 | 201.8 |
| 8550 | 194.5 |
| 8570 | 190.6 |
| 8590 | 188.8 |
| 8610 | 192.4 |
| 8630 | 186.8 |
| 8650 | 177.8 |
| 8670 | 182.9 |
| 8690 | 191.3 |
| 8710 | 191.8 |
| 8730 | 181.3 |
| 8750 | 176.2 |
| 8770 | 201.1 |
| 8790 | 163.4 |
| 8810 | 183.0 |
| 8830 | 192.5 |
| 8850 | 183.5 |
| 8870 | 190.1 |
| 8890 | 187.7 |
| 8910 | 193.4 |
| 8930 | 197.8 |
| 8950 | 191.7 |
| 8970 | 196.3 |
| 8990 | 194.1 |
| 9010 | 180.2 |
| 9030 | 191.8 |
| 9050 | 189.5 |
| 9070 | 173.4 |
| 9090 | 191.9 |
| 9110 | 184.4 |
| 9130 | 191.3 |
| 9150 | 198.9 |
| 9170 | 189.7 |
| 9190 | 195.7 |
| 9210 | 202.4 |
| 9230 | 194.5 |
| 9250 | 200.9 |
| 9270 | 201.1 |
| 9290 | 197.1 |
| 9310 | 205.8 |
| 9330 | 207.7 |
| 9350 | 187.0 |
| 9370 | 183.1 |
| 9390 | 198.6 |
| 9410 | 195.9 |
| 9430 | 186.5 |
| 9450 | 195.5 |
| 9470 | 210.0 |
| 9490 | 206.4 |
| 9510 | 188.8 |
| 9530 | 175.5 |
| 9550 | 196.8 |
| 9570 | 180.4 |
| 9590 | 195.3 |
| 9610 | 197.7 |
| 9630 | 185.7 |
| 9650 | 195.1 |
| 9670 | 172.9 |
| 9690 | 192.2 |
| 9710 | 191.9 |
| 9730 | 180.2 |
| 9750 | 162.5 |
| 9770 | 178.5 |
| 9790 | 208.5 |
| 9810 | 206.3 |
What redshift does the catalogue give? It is 0.142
